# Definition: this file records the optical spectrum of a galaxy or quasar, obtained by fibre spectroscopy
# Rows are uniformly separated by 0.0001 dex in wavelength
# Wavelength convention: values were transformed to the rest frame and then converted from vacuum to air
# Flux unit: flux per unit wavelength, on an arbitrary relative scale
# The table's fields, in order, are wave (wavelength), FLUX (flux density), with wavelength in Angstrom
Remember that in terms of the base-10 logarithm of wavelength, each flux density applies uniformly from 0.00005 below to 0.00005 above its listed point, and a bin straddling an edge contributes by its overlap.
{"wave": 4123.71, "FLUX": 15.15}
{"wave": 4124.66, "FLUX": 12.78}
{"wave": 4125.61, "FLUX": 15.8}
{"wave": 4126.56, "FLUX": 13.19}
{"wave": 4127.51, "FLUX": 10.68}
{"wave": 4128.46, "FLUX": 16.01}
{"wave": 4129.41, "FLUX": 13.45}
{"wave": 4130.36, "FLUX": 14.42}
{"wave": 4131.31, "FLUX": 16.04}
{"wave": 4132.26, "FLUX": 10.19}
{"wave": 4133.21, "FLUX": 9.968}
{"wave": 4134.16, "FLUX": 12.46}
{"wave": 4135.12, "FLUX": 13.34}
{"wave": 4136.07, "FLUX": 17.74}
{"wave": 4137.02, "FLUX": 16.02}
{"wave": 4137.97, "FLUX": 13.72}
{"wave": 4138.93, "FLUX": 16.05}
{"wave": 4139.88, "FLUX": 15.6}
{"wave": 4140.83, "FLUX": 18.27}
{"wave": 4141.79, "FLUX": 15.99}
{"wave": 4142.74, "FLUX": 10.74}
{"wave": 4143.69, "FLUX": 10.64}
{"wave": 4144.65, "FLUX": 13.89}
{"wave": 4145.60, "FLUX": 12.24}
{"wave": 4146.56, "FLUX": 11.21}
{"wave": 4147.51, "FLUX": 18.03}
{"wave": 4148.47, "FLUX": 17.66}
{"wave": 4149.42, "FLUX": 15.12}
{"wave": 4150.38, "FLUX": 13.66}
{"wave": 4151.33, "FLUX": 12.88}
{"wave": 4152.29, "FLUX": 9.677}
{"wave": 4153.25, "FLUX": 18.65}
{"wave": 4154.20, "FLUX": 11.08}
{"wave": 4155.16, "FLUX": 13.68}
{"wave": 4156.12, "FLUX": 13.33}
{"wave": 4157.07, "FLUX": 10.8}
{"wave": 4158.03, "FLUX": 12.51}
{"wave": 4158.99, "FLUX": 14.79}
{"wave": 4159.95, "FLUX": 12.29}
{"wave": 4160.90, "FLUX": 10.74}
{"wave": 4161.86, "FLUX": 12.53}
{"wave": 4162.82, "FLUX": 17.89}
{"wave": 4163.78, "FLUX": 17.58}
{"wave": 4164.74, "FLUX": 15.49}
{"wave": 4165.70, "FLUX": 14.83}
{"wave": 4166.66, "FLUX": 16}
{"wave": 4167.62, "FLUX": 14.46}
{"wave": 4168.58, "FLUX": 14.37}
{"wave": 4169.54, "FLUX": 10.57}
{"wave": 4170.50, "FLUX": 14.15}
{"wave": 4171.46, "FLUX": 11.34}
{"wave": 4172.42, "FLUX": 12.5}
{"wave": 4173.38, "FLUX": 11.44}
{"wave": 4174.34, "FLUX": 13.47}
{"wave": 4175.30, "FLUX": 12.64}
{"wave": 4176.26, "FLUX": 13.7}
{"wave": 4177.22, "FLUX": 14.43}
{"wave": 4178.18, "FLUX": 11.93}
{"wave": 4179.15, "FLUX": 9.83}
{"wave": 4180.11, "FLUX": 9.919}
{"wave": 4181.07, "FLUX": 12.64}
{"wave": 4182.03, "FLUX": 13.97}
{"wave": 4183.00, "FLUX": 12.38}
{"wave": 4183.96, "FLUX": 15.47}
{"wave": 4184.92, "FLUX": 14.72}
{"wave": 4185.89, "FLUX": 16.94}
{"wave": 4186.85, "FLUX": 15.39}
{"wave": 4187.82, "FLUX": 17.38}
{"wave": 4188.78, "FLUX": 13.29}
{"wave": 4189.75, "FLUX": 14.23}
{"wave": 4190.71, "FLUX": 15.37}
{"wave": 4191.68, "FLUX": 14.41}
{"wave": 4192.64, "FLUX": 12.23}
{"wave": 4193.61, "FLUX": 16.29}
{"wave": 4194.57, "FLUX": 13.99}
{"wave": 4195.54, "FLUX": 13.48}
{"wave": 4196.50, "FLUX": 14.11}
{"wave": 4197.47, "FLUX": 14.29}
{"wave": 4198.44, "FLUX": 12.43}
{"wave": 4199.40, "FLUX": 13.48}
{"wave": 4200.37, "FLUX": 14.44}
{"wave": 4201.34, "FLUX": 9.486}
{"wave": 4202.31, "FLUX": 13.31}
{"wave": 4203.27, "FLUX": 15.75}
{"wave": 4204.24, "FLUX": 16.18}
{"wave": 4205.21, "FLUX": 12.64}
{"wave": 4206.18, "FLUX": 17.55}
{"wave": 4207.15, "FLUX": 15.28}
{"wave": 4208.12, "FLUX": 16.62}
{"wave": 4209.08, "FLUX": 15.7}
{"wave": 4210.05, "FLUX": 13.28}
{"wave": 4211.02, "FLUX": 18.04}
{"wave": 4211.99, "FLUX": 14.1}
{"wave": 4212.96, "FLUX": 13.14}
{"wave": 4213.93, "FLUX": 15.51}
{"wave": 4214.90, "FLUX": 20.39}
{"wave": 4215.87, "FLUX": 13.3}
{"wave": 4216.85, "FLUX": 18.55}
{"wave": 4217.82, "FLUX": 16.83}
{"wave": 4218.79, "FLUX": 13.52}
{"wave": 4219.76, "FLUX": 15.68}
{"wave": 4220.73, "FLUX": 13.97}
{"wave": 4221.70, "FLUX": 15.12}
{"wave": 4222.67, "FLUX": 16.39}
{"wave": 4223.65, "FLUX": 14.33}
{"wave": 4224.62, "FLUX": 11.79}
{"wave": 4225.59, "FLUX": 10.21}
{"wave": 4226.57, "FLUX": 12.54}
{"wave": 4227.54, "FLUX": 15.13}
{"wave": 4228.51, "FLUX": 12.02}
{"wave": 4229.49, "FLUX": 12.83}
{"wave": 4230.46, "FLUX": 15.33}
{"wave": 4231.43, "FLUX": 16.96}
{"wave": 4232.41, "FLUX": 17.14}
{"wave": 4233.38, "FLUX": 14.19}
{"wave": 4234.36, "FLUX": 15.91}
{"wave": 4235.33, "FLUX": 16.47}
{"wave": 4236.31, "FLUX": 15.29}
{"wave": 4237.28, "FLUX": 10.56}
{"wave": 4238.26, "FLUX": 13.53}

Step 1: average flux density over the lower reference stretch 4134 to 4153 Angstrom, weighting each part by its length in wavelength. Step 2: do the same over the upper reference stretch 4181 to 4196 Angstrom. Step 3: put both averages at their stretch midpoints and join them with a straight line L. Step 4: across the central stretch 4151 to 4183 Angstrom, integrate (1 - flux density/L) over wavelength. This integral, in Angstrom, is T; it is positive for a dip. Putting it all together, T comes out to 2.8 Angstrom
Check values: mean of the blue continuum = 14.3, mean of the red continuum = 14.6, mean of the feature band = 13.2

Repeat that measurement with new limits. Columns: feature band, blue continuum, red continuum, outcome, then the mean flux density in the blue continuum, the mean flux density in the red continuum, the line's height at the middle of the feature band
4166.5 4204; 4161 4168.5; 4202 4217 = 4.33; 15.2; 15.5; 15.4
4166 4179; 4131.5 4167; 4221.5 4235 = 0.91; 14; 14.3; 14.1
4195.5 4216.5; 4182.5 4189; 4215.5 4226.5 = 0.03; 15.1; 14.4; 14.7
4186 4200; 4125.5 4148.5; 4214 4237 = 0.21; 14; 14.9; 14.6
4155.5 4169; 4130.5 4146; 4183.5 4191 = 0.49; 14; 15.3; 14.6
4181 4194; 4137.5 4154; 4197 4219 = 0.06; 14.3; 15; 14.7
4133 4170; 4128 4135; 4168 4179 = -3.05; 13.2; 12.7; 13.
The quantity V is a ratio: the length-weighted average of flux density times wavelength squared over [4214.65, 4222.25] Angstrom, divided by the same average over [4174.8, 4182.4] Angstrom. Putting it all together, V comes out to 1.30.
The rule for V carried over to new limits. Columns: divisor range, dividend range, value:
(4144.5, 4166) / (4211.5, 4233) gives 1.09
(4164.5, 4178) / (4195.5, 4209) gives 1.08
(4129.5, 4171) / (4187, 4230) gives 1.07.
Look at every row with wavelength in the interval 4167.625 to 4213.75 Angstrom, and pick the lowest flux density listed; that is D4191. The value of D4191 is 9.486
